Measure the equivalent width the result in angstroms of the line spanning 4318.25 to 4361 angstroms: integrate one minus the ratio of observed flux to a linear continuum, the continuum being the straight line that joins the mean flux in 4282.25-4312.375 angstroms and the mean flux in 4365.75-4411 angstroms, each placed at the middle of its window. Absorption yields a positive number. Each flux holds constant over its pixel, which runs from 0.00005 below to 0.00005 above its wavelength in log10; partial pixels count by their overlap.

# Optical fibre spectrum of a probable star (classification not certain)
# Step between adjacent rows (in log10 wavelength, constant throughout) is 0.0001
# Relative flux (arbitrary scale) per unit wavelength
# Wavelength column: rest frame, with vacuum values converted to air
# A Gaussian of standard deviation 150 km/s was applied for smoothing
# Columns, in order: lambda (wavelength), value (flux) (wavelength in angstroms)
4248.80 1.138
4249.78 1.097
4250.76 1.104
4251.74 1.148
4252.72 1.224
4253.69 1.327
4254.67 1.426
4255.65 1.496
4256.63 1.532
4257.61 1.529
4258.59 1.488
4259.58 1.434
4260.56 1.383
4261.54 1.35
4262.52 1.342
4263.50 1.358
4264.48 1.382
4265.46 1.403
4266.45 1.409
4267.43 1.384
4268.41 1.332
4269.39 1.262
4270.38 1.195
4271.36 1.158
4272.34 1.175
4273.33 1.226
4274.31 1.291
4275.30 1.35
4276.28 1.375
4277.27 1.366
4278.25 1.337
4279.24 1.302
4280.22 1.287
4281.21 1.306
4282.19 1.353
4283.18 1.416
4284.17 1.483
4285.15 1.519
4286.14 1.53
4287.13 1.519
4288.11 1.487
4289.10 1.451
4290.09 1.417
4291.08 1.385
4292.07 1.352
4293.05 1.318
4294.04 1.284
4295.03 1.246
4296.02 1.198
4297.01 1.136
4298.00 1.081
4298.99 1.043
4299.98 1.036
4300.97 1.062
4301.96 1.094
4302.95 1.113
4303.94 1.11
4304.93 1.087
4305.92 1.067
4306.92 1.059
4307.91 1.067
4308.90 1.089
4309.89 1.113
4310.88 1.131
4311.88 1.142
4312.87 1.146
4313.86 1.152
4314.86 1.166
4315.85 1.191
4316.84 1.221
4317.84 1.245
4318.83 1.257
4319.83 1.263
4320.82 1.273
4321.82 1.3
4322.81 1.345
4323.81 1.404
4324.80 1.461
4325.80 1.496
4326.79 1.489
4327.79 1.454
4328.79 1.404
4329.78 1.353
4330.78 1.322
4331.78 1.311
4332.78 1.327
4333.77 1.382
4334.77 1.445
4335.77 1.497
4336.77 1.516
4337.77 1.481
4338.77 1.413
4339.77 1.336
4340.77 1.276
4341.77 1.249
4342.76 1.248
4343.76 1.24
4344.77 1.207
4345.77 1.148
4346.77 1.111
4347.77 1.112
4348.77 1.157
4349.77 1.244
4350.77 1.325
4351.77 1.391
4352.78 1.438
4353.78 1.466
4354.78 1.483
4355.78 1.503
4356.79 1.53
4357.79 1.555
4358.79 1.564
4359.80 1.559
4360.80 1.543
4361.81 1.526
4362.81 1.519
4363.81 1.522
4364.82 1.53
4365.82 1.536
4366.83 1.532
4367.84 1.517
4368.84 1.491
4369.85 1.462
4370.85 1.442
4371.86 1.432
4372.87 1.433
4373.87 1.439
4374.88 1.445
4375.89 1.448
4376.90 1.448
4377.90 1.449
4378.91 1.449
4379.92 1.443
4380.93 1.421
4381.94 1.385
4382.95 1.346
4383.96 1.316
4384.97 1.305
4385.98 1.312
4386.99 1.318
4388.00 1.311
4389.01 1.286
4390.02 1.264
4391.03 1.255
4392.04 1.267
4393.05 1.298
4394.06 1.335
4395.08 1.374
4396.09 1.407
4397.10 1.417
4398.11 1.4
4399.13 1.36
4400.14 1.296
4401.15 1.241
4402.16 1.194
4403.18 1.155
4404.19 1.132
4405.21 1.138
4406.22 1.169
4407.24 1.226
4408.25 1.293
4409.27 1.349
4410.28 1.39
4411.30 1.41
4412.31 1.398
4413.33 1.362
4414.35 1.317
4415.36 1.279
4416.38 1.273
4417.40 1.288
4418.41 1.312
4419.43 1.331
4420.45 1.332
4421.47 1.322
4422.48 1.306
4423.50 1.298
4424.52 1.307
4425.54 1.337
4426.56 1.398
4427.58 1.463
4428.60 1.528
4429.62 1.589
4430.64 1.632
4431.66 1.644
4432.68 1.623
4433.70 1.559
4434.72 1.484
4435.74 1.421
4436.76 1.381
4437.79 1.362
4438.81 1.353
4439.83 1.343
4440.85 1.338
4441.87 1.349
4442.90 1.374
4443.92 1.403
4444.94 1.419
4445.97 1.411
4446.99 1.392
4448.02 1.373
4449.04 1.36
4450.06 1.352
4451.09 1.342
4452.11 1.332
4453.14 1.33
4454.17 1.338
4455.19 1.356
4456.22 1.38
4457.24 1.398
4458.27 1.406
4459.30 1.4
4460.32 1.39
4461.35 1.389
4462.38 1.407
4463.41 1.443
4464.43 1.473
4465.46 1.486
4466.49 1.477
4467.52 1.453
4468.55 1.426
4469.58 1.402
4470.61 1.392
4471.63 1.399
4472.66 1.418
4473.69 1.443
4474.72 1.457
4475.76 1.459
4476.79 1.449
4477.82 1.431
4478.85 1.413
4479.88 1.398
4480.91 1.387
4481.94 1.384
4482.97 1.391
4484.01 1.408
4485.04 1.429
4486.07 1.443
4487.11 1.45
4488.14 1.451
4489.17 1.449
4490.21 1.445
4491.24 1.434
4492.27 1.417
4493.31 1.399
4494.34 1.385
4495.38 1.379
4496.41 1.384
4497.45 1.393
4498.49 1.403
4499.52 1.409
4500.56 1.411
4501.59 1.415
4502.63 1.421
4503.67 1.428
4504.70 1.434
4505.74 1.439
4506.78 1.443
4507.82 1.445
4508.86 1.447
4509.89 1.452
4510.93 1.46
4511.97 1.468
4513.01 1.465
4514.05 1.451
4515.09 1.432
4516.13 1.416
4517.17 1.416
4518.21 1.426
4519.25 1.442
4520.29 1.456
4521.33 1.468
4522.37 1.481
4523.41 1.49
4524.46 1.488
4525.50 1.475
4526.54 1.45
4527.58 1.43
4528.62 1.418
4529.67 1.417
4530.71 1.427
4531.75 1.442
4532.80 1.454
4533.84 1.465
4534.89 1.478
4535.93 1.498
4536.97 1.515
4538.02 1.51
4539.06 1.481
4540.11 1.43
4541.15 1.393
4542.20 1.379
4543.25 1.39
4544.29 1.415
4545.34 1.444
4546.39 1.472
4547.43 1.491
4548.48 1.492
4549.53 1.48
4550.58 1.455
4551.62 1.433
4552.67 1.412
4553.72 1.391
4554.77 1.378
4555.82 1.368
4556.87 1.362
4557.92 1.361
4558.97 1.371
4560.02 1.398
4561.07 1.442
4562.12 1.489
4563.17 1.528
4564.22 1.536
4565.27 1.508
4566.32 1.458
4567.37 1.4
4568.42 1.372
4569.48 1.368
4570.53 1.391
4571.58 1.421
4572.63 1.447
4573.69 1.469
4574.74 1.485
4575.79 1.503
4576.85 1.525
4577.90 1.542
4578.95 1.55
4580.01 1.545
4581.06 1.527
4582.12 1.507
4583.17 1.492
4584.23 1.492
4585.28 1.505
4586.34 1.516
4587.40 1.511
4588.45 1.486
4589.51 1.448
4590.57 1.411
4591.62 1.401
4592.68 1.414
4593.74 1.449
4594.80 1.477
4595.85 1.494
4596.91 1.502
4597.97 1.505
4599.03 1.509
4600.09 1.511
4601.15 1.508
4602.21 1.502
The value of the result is -2.59 angstroms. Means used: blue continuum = 1.24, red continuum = 1.35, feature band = 1.37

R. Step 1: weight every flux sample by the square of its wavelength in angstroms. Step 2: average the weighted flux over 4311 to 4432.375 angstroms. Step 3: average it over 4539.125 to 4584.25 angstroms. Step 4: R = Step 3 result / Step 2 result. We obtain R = 1.16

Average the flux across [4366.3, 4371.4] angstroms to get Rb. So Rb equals 1.49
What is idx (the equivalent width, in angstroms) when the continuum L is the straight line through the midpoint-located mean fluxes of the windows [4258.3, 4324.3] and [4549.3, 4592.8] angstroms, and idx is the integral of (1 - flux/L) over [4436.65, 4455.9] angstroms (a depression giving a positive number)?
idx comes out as 0.1 angstroms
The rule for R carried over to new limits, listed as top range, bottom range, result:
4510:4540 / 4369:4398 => 1.13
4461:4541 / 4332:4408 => 1.11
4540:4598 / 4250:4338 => 1.26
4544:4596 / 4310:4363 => 1.20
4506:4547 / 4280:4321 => 1.30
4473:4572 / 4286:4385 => 1.17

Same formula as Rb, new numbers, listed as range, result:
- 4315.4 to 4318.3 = 1.22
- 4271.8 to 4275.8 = 1.26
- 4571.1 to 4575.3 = 1.46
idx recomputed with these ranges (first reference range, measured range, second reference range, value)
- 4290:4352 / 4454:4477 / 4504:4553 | -0.5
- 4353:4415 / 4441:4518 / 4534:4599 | 0.6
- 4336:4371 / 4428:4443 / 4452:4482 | -0.6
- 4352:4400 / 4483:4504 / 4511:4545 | 0.4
